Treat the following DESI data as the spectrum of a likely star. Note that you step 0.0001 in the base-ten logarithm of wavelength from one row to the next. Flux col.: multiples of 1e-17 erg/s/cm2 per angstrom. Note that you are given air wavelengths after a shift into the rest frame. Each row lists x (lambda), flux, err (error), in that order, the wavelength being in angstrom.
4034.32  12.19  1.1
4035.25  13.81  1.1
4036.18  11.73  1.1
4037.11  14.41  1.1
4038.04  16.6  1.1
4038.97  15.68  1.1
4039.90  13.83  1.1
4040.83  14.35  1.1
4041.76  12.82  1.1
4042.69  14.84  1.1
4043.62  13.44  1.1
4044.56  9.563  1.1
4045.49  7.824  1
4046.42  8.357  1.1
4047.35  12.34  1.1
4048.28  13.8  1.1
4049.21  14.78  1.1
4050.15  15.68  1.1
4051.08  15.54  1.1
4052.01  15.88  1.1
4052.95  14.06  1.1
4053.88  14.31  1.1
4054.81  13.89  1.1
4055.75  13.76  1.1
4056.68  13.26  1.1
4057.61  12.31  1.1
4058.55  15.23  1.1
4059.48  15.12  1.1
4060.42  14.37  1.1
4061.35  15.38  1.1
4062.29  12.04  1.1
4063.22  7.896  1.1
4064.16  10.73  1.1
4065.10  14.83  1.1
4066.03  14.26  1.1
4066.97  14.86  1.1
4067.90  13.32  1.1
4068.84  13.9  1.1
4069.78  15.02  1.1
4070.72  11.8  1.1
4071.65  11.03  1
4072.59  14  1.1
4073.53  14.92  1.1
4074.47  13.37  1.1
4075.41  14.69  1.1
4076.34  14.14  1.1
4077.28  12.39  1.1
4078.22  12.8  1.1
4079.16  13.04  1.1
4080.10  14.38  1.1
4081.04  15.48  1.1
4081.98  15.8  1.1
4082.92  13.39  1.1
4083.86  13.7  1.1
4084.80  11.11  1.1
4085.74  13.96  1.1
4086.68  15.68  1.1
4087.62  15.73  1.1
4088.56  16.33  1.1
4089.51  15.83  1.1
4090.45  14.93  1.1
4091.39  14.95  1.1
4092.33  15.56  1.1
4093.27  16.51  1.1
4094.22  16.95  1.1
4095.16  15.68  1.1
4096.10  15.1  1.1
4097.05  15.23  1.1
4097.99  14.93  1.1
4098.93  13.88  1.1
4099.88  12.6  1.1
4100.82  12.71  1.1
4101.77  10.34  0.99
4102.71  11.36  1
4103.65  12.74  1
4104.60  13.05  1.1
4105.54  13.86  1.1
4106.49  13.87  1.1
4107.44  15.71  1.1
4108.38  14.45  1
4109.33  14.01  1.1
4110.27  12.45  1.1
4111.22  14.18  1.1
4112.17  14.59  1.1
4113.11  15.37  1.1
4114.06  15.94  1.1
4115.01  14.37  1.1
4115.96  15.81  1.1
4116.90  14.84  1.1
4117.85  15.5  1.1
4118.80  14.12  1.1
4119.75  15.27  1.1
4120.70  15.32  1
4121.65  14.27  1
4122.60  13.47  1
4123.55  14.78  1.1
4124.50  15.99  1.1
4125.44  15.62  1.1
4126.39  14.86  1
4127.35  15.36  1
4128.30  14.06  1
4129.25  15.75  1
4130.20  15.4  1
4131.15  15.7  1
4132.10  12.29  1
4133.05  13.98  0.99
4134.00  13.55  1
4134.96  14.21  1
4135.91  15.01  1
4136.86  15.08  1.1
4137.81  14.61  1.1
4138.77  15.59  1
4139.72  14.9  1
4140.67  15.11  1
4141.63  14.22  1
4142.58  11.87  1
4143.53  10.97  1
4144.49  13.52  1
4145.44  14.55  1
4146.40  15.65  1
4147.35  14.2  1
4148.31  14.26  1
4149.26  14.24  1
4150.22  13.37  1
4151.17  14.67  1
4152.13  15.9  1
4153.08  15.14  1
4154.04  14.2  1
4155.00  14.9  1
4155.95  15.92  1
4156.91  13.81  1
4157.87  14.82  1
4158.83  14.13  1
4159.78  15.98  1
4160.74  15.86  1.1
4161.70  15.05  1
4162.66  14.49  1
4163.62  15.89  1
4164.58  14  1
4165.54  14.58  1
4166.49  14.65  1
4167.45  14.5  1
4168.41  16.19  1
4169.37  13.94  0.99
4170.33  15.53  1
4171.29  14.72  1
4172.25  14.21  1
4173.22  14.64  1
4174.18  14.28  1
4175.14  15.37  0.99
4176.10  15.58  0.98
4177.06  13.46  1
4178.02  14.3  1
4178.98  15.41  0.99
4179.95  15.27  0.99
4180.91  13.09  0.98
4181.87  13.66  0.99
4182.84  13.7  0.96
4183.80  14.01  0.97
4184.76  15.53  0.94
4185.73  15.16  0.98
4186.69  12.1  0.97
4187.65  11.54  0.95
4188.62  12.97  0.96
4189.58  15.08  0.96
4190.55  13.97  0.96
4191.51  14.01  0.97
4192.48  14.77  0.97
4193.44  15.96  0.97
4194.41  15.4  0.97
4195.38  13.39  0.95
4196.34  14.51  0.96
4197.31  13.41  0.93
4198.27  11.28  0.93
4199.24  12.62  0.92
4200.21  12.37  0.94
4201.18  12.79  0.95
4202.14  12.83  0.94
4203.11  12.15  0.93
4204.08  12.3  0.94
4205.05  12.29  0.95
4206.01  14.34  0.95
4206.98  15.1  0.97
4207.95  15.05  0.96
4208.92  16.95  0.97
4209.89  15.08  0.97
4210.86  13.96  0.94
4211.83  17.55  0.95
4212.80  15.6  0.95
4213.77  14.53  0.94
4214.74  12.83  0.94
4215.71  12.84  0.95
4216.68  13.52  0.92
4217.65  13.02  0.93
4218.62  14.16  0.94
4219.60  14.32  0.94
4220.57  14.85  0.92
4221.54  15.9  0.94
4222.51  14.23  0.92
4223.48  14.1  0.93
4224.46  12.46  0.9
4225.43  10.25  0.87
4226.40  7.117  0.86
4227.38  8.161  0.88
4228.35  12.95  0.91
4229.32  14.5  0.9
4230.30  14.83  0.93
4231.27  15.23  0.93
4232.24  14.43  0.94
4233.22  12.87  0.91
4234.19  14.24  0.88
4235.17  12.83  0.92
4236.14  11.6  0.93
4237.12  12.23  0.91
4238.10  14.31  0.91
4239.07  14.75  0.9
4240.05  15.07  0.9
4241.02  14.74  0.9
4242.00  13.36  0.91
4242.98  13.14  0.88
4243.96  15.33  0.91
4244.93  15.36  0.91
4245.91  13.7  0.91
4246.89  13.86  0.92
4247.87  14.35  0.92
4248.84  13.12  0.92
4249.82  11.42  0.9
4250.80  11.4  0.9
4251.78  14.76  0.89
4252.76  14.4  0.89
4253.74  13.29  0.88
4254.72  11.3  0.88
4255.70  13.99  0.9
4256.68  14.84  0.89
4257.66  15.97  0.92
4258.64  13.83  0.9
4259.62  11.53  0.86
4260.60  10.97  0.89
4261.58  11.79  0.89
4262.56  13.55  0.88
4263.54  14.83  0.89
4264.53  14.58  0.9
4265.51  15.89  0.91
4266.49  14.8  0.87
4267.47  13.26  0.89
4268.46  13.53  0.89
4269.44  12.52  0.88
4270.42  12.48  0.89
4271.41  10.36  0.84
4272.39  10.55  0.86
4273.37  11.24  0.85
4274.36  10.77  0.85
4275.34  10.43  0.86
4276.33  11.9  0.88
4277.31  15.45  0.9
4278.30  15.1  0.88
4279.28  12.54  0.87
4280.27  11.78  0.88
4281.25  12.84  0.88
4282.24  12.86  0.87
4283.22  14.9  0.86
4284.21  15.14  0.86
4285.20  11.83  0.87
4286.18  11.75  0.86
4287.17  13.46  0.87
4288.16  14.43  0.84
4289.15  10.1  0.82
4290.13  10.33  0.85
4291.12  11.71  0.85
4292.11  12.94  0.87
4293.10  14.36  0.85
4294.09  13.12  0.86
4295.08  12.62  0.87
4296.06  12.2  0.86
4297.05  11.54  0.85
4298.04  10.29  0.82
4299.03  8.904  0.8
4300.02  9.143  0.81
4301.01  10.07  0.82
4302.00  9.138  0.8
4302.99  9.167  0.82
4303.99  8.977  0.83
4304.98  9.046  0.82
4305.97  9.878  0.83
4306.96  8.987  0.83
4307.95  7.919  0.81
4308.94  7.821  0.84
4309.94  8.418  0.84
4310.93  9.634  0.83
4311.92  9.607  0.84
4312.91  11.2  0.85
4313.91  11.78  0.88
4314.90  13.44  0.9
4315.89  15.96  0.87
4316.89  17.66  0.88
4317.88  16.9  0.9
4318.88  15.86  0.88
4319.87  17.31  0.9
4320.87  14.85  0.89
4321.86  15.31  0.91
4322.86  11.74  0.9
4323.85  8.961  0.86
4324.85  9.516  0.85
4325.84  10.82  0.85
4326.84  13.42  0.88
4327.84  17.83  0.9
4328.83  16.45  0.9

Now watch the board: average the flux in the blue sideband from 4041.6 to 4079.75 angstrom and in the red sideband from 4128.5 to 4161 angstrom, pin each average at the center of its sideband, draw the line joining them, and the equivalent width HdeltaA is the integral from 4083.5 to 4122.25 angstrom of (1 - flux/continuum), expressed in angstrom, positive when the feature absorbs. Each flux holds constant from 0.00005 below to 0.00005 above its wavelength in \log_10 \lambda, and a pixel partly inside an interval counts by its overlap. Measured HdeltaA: -1.5 angstrom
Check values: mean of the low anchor 13.3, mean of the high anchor 14.5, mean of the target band 14.5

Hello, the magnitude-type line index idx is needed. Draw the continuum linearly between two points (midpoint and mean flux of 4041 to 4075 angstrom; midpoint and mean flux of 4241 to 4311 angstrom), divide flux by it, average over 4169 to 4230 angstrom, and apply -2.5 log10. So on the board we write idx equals -0.10 mag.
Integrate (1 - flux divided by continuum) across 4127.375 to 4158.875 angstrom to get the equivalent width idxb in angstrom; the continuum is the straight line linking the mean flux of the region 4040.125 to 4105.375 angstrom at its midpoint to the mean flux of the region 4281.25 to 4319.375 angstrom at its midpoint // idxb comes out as -3.19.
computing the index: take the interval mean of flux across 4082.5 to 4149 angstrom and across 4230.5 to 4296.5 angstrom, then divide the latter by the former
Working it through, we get 0.91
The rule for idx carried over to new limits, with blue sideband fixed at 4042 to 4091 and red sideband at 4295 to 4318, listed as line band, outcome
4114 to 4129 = -0.155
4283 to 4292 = -0.149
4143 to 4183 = -0.171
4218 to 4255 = -0.160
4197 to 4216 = -0.159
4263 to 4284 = -0.170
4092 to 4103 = -0.079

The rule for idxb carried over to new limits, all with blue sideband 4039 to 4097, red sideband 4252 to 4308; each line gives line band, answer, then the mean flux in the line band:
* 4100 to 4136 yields -2.17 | 14.3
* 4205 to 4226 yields -2.47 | 14.2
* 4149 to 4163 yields -1.75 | 14.8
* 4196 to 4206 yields 0.11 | 12.7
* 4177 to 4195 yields -1.70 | 14.2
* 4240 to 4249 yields -1.22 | 14.2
